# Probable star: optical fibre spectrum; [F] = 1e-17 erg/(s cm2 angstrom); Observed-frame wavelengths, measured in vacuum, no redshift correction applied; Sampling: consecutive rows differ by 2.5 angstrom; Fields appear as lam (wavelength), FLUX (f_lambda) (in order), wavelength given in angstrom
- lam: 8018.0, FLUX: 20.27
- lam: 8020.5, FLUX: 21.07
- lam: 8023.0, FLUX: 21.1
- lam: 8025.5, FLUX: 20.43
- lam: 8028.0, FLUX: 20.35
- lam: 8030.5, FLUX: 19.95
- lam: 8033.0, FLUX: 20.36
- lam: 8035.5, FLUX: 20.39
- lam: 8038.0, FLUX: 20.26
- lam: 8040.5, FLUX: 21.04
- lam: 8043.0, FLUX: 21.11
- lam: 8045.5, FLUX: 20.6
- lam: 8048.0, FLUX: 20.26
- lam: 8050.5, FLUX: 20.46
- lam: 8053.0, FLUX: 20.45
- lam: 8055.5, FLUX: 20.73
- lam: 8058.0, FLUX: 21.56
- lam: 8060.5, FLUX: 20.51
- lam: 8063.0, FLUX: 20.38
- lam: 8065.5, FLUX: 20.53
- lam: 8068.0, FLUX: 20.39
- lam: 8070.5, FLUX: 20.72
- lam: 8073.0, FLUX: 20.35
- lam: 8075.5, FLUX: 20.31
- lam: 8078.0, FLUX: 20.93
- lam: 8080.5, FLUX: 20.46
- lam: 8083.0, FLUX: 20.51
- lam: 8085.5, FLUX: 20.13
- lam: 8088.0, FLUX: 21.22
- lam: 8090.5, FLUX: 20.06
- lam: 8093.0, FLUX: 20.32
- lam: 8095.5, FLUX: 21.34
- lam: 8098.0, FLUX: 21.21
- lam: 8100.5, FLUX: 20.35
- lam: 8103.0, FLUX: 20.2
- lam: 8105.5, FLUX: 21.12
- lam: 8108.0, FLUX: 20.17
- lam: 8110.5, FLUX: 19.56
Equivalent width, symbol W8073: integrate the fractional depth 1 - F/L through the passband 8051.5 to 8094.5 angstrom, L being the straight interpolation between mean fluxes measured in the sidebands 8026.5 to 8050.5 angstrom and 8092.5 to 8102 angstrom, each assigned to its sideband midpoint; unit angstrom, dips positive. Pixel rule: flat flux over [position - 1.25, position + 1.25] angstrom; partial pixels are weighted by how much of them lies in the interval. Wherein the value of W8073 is 0.24 angstrom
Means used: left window 20.5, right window 20.8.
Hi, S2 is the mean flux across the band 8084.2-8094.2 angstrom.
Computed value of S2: 20.4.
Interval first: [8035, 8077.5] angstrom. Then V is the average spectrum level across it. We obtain 20.6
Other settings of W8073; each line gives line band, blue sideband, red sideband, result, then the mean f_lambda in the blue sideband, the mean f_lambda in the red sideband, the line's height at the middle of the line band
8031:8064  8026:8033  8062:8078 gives -0.4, 20.2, 20.5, 20.3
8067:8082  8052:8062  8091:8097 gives 0.2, 20.8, 20.7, 20.8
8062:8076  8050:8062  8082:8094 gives 0.1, 20.8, 20.4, 20.6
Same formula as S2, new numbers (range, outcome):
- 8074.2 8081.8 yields 20.6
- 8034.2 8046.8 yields 20.7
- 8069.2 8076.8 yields 20.5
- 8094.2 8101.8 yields 21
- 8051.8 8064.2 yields 20.7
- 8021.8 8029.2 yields 20.6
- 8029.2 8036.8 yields 20.2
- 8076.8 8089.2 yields 20.6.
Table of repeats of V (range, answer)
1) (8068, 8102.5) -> 20.6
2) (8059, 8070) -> 20.5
